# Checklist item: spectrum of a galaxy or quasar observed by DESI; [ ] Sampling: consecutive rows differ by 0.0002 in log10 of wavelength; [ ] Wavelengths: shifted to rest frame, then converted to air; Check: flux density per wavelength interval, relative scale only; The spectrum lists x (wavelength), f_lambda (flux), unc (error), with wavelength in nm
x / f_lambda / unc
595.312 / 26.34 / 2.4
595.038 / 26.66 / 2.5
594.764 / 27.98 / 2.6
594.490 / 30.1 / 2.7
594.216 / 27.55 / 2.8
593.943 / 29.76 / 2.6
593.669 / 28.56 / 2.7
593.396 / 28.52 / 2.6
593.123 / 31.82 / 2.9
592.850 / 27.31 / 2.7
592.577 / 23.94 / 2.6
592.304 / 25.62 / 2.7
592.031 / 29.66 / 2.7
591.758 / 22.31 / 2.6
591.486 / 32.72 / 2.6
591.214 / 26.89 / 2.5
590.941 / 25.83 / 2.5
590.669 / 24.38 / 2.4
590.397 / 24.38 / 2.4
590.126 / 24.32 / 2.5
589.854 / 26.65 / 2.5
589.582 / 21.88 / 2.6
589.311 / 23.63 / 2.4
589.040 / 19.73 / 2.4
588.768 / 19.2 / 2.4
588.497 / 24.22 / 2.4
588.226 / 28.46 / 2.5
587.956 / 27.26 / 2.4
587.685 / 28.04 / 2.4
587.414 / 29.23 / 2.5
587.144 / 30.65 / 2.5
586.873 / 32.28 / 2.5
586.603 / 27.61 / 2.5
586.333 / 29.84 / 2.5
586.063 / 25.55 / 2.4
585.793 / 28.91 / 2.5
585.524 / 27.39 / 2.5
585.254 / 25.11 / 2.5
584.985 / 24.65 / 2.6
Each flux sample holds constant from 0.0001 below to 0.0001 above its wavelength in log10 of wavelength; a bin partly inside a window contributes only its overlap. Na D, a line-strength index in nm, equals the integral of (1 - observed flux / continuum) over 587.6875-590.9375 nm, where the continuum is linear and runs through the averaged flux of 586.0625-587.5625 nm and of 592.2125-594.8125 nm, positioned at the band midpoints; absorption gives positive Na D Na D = 0.533 nm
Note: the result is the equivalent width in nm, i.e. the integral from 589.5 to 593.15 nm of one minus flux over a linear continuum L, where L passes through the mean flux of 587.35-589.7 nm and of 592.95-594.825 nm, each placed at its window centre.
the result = 0.11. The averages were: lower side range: 24.5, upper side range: 29.2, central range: 26.2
